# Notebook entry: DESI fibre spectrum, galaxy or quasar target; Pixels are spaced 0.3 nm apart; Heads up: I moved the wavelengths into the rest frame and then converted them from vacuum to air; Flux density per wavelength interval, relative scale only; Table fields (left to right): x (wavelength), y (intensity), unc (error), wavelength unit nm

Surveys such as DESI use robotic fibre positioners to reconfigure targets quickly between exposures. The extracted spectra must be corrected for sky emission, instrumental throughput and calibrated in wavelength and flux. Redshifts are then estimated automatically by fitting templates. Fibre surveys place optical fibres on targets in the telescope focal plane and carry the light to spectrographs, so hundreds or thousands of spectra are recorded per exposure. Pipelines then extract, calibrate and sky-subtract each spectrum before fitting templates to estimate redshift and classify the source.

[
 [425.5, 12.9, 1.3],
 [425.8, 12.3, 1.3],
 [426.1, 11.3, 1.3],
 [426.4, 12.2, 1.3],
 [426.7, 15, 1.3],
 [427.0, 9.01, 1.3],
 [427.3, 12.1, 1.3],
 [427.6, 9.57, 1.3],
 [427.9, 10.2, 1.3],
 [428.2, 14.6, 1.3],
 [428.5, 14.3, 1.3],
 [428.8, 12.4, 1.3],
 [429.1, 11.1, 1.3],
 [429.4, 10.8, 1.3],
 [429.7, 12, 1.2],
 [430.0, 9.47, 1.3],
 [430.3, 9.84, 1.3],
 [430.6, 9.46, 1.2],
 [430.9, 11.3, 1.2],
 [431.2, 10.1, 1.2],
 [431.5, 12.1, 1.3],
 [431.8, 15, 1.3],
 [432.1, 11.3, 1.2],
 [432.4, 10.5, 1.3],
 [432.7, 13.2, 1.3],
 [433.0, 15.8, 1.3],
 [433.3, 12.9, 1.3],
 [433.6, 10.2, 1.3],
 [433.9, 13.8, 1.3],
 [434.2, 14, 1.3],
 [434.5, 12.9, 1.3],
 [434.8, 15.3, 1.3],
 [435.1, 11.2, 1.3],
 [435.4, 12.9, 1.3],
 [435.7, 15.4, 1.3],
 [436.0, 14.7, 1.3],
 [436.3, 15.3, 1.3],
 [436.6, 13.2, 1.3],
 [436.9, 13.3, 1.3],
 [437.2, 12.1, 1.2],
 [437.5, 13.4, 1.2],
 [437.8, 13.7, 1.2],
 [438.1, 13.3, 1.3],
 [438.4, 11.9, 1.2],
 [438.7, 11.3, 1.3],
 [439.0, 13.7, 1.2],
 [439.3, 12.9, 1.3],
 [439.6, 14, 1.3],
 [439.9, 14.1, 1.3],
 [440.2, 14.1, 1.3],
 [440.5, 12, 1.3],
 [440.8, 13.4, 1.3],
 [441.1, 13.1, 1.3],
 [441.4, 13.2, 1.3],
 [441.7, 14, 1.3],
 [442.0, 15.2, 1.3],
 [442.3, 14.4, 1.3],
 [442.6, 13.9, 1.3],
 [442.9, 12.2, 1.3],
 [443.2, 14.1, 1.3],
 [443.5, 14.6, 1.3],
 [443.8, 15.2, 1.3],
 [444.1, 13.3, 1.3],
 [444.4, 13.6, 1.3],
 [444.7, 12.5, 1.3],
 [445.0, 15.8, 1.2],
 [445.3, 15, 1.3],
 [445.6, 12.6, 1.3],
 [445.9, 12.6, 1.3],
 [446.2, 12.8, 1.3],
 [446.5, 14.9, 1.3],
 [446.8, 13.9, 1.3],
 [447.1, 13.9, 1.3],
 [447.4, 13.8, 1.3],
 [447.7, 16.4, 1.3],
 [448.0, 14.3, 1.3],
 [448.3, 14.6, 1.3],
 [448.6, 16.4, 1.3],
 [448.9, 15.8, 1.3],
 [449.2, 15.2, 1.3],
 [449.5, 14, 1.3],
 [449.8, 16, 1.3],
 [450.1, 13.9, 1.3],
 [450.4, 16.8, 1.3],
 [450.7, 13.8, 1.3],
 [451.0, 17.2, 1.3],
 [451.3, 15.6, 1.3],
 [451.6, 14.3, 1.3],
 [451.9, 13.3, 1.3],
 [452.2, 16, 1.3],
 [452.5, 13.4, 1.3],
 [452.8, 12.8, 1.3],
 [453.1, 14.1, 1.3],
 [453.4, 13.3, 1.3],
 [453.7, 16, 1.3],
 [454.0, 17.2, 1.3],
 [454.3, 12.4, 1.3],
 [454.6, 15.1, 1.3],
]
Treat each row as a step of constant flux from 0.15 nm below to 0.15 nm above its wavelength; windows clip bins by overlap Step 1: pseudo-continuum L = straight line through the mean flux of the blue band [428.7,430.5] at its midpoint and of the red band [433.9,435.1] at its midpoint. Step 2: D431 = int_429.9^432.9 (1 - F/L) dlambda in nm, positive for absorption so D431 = 0.15 nm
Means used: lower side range 10.9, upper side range 13.7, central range 11.3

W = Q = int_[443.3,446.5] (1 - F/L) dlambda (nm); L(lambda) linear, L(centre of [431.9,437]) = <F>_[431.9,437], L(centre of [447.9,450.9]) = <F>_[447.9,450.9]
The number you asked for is 0.16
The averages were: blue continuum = 13.3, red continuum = 15.1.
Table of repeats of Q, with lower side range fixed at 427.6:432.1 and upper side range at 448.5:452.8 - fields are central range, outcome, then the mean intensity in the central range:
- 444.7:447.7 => 0.06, 14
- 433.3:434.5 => -0.05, 12.7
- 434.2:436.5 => -0.27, 13.9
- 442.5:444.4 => -0.01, 13.9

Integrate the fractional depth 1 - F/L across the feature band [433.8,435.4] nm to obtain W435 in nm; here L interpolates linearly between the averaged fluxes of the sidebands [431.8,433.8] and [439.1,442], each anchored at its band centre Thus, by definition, -0.075 nm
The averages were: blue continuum 12.6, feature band 13.4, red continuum 13.5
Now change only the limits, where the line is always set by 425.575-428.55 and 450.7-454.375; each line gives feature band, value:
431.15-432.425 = 0.04 nm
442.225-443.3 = 0.00 nm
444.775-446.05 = 0.00 nm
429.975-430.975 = 0.19 nm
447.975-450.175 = -0.13 nm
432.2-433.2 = -0.04 nm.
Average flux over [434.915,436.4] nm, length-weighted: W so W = 13.9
